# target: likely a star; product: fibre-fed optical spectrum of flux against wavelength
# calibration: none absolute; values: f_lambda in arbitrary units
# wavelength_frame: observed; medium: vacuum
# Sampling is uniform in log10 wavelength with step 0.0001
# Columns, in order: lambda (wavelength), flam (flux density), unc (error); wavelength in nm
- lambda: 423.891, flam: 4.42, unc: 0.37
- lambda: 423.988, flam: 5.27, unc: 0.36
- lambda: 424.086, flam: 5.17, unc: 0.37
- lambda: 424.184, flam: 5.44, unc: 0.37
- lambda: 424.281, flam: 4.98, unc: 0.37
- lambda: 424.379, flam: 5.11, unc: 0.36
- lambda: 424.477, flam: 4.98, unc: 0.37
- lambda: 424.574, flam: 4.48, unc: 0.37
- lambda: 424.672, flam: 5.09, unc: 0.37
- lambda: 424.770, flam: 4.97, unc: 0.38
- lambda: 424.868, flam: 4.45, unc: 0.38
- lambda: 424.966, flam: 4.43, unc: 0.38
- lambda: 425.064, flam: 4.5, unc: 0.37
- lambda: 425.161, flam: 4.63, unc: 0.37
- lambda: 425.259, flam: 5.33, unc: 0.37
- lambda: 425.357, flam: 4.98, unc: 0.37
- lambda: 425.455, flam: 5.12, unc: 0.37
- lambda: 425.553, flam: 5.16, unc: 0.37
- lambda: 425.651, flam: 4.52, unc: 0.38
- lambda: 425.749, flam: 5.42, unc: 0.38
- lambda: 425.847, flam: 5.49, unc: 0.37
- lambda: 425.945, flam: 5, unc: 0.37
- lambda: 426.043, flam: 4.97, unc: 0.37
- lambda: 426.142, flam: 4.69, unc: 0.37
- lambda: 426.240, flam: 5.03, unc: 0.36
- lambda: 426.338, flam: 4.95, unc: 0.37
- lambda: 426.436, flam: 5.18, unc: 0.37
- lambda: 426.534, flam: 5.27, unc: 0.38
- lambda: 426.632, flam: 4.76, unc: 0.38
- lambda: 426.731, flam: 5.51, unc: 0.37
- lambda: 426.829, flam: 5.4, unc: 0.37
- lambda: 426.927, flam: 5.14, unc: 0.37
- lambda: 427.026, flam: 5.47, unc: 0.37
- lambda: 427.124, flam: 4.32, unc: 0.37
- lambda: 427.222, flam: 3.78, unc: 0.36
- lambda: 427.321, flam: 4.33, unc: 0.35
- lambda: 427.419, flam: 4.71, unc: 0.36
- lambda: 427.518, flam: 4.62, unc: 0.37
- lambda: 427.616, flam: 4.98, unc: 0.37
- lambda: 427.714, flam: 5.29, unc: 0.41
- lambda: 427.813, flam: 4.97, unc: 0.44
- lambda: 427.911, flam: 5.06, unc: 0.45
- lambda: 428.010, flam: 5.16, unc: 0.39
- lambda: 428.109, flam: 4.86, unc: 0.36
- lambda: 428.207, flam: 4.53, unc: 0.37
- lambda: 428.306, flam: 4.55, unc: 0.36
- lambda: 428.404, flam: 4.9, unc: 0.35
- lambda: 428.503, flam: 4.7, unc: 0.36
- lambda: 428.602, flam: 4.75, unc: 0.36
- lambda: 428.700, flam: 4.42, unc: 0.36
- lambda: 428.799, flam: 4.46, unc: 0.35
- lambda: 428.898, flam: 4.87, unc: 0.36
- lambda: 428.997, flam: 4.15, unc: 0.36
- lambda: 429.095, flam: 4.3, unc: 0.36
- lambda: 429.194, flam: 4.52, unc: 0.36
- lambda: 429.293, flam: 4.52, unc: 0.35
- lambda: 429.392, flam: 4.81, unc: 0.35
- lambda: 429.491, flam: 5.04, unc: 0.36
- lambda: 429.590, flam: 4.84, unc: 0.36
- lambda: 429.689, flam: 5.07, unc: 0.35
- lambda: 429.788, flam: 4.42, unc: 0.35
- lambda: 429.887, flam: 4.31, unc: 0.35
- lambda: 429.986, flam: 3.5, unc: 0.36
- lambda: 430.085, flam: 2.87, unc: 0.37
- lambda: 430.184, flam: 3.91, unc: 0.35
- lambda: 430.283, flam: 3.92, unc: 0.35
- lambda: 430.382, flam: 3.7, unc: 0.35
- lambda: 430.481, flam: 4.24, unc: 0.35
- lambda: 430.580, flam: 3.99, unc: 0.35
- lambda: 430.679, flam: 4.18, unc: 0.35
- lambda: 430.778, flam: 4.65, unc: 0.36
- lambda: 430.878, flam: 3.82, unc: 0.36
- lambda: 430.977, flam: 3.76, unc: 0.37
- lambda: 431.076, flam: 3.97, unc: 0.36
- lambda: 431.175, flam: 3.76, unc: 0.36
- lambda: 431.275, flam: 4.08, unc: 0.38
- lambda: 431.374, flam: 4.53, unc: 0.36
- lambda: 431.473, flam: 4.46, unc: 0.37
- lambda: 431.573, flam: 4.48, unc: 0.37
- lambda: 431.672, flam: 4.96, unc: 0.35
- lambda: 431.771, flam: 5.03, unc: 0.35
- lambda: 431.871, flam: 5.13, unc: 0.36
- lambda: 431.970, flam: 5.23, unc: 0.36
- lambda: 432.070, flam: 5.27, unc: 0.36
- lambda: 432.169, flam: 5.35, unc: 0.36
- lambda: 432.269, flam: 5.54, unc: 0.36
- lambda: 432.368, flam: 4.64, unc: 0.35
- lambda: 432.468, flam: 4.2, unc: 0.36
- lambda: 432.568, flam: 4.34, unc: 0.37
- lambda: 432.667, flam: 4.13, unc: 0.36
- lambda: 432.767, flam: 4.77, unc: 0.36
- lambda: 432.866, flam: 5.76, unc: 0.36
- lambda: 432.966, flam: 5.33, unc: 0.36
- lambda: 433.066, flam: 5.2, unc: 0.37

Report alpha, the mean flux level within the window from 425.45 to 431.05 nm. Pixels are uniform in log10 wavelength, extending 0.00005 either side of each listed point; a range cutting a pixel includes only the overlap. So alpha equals 4.64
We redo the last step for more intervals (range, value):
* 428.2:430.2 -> 4.46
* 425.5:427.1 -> 5.11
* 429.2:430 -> 4.6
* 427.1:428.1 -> 4.74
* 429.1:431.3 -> 4.18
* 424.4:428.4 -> 4.9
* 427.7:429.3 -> 4.7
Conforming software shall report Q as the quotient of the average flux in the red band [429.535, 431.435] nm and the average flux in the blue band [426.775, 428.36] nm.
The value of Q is 0.85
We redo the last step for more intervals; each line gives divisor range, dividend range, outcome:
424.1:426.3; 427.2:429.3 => 0.94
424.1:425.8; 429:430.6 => 0.86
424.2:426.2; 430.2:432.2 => 0.90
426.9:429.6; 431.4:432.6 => 1.04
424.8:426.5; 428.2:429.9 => 0.94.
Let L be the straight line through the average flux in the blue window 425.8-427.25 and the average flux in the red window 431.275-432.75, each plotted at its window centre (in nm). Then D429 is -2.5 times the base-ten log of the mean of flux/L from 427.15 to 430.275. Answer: 0.09 mag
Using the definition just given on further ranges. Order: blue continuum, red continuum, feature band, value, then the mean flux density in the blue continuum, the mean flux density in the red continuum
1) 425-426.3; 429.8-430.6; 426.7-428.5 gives -0.086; 4.98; 3.83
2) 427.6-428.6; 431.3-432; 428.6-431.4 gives 0.143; 4.89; 4.8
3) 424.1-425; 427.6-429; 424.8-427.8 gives -0.015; 4.9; 4.79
